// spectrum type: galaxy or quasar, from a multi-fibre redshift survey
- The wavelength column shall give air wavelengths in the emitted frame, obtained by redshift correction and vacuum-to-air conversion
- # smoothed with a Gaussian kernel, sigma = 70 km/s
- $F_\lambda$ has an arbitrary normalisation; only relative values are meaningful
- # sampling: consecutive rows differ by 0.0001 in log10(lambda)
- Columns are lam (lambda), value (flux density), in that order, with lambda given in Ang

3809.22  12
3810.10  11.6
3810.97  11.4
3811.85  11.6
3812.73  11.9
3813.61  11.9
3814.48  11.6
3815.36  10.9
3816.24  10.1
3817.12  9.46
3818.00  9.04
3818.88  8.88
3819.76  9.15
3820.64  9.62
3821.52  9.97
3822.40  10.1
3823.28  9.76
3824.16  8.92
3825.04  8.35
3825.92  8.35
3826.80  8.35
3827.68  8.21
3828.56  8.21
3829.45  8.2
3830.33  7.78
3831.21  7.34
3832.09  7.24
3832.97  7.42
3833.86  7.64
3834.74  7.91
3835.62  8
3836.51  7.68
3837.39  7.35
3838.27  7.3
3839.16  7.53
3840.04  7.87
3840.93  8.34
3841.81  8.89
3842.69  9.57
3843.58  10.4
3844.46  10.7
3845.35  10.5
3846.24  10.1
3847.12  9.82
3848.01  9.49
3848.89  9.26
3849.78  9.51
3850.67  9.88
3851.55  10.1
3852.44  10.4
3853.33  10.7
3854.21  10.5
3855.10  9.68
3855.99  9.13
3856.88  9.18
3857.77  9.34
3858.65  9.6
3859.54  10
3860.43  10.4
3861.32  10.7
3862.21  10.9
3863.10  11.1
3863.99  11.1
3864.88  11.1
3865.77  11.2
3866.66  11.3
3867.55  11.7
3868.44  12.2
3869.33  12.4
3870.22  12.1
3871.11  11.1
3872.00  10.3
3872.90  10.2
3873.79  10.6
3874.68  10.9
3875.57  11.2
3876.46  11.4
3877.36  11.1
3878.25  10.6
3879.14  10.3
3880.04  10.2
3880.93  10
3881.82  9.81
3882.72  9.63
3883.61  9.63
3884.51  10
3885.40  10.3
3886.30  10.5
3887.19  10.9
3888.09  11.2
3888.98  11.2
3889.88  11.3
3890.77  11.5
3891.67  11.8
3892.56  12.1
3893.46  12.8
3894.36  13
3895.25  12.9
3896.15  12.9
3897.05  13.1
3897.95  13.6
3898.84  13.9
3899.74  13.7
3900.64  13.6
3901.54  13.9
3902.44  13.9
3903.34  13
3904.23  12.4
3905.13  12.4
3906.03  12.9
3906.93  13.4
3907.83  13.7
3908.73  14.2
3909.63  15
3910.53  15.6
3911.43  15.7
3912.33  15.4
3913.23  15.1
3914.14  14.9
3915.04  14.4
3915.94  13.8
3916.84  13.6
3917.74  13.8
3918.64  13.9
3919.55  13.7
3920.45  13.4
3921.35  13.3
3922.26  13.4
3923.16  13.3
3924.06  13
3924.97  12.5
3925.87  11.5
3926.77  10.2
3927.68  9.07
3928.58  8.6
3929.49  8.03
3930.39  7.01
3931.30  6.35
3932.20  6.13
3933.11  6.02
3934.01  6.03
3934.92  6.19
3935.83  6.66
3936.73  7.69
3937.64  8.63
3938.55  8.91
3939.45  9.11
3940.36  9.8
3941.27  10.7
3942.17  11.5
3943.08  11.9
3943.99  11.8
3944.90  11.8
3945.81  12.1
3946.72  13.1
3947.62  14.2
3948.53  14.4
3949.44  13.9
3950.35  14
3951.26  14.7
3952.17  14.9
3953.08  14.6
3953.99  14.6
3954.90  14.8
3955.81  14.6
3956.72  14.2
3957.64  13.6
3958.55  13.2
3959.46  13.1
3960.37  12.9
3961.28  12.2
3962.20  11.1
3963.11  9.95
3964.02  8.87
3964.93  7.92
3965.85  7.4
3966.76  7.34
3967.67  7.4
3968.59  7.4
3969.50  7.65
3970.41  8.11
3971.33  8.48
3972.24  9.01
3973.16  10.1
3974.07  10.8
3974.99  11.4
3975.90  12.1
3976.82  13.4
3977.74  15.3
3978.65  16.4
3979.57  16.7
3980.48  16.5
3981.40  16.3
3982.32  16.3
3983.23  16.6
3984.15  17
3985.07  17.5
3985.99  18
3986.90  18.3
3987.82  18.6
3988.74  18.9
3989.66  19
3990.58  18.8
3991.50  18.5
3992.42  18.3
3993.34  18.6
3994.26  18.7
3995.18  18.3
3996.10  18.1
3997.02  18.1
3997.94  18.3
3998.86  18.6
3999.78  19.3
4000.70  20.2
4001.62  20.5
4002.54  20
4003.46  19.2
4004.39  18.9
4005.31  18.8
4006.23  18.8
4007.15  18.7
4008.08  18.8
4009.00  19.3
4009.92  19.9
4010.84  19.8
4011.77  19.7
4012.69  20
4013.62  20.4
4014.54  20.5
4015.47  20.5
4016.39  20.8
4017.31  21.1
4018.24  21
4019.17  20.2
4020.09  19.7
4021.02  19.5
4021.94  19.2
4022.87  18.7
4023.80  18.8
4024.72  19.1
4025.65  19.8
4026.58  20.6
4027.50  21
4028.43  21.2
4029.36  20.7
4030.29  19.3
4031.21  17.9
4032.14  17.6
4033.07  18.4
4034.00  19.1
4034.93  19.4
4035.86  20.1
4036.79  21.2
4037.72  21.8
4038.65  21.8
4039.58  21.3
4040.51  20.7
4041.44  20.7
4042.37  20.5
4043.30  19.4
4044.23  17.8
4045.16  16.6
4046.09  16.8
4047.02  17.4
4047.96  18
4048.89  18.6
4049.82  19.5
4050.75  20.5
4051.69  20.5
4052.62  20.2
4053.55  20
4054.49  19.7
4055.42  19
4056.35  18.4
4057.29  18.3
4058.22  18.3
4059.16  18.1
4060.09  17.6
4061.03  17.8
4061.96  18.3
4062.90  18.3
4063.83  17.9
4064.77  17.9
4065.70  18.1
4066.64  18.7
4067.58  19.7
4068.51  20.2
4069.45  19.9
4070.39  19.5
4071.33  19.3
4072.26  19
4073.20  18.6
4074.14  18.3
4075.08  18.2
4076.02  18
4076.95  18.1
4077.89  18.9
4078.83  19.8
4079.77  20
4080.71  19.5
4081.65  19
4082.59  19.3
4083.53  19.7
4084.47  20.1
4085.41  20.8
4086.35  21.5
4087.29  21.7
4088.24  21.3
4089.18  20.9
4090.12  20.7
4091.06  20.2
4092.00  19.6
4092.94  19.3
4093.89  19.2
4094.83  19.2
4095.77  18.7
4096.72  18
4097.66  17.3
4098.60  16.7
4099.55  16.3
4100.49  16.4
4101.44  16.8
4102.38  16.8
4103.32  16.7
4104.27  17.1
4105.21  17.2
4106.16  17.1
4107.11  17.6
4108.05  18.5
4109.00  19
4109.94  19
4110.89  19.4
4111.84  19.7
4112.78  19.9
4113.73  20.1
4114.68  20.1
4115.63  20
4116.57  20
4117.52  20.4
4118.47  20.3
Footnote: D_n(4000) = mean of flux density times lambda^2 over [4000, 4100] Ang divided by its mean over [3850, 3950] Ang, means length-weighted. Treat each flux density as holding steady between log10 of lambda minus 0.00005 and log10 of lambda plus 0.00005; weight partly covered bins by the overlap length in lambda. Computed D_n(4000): 1.83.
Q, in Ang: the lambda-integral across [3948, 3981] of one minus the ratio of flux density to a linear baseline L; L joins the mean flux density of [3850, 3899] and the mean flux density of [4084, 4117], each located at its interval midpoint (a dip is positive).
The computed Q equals 4.9 Ang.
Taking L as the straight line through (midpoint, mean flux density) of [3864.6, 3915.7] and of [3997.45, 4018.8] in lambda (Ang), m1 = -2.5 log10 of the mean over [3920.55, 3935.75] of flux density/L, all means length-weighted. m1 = 0.47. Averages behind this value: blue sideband 12.2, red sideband 19.7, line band 9.43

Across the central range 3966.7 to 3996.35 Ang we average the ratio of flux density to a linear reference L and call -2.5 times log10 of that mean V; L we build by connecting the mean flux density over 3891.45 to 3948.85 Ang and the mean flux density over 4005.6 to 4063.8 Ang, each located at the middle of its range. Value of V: 0.09 mag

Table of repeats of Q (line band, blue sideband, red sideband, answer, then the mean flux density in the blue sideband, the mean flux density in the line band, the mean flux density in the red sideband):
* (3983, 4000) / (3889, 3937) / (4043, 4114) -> -3.4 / 12.1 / 18.3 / 18.8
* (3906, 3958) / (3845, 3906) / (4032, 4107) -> 5.2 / 11.1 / 12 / 19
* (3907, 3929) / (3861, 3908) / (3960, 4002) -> -1.3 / 11.7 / 13.4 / 14.6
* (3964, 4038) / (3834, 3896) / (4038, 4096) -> -3.4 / 10.3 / 17.2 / 19.3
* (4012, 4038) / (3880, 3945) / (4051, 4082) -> -4.6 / 11.6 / 19.9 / 18.9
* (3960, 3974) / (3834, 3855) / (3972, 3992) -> 5.6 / 9.2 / 9.08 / 15.8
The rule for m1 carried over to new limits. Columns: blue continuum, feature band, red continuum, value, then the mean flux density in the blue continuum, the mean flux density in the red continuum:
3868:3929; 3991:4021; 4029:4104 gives -0.17 mag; 12.3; 19.1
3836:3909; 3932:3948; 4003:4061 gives 0.46 mag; 10.9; 19.5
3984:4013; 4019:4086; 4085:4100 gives 0.00 mag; 18.9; 19.5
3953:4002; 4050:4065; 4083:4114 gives -0.09 mag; 14.5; 18.9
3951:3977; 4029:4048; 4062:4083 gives -0.18 mag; 11.2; 18.9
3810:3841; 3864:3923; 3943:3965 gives -0.11 mag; 9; 13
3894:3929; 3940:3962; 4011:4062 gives 0.16 mag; 13.3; 19.5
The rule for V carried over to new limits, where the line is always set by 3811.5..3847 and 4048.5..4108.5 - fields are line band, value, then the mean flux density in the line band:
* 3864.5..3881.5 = -0.03 mag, 11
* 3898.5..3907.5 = -0.12 mag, 13.3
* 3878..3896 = 0.03 mag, 11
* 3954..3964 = 0.10 mag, 12.9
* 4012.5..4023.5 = -0.22 mag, 20.1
